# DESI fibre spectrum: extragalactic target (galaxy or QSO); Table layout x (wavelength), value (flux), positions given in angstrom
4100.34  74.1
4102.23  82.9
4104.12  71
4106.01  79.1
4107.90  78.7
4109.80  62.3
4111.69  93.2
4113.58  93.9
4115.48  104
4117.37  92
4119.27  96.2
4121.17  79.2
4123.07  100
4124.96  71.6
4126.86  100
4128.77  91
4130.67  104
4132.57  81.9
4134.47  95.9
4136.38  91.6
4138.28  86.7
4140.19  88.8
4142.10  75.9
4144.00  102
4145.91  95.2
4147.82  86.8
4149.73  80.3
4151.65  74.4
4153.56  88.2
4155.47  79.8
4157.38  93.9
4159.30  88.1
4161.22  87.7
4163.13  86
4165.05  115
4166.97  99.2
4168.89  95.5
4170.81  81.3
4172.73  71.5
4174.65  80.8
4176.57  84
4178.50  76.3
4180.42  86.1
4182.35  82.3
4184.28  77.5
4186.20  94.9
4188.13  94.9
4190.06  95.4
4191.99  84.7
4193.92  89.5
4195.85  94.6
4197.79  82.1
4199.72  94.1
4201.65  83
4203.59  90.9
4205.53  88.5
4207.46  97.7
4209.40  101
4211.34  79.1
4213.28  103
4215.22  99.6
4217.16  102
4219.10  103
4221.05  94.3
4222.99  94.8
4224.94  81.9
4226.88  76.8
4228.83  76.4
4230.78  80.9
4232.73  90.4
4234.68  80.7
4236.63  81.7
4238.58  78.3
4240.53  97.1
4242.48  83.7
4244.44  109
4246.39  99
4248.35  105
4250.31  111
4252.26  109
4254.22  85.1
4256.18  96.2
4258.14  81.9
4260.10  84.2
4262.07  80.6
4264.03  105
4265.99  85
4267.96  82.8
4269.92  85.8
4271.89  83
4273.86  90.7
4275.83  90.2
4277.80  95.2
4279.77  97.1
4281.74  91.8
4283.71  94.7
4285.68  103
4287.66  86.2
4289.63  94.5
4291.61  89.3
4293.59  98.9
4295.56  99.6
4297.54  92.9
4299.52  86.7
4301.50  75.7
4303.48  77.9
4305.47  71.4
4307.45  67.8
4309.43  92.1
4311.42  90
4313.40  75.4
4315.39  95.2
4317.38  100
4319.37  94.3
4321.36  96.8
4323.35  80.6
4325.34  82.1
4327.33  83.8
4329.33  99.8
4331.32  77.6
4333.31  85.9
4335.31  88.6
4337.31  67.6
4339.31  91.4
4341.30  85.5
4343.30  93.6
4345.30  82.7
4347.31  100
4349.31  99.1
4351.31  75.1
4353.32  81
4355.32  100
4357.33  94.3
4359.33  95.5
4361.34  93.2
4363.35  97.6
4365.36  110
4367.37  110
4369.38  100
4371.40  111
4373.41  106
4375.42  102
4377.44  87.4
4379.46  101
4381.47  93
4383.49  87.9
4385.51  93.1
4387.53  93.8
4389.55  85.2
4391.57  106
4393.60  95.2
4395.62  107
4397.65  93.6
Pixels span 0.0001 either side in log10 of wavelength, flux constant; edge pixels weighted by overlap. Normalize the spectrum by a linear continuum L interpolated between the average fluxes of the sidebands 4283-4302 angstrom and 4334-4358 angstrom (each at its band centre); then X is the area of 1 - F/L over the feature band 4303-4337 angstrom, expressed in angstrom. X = 1.7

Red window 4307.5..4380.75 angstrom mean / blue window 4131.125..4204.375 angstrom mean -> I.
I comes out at 1.05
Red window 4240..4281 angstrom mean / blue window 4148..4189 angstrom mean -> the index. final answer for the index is 1.1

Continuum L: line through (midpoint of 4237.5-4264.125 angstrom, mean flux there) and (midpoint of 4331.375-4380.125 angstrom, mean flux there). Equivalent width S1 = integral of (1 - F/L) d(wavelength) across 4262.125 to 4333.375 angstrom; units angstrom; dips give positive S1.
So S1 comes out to 4.0 angstrom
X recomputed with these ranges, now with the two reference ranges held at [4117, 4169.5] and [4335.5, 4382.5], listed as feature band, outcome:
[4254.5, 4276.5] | 1.2 angstrom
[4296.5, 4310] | 1.9 angstrom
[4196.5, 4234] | 0.5 angstrom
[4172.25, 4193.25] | 1.4 angstrom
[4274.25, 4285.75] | -0.2 angstrom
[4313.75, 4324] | 0.1 angstrom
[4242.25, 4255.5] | -1.3 angstrom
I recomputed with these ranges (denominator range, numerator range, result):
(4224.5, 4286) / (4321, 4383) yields 1.02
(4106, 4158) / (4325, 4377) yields 1.05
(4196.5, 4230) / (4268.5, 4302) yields 1.01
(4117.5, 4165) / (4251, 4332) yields 1.00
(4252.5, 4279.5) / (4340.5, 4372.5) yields 1.08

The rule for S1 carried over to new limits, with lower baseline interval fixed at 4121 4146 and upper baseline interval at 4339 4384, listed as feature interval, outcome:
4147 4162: 1.01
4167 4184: 1.57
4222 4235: 1.32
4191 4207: 0.56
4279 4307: 1.38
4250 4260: -0.14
